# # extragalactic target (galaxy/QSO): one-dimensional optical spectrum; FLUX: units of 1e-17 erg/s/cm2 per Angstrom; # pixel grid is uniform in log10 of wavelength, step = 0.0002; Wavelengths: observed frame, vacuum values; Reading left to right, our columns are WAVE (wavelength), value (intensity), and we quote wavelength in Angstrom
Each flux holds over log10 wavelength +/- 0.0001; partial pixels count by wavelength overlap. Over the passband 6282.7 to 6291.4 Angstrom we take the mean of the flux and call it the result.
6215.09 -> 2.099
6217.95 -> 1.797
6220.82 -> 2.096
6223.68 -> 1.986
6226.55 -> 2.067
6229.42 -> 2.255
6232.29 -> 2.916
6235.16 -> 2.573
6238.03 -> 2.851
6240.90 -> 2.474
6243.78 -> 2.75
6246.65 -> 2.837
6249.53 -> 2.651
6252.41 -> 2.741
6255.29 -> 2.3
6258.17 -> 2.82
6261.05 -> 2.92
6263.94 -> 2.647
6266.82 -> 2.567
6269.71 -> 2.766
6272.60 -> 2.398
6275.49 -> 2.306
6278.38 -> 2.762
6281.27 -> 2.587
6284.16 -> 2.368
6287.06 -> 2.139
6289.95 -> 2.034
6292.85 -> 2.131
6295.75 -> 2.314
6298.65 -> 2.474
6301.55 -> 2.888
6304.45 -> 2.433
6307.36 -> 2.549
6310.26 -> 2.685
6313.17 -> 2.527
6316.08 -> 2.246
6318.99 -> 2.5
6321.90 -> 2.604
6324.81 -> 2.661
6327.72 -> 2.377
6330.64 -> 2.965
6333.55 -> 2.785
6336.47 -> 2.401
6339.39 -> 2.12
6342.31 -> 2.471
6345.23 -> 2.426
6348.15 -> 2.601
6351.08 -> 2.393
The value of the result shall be 2.18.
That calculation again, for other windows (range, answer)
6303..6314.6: 2.55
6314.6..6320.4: 2.37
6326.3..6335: 2.71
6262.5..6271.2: 2.66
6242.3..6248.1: 2.79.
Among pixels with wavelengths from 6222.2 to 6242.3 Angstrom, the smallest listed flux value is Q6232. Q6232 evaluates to 1.986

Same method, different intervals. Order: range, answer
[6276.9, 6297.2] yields 2.034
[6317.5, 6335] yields 2.377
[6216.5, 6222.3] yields 1.797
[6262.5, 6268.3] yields 2.567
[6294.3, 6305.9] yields 2.314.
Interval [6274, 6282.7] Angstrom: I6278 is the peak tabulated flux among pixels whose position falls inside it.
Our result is 2.762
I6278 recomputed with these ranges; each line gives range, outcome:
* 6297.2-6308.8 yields 2.888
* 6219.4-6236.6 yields 2.916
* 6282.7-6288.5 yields 2.368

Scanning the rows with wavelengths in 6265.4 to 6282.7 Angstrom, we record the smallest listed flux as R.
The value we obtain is 2.306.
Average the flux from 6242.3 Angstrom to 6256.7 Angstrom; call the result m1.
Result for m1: 2.66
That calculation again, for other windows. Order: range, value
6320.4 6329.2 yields 2.55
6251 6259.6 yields 2.62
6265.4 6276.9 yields 2.51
